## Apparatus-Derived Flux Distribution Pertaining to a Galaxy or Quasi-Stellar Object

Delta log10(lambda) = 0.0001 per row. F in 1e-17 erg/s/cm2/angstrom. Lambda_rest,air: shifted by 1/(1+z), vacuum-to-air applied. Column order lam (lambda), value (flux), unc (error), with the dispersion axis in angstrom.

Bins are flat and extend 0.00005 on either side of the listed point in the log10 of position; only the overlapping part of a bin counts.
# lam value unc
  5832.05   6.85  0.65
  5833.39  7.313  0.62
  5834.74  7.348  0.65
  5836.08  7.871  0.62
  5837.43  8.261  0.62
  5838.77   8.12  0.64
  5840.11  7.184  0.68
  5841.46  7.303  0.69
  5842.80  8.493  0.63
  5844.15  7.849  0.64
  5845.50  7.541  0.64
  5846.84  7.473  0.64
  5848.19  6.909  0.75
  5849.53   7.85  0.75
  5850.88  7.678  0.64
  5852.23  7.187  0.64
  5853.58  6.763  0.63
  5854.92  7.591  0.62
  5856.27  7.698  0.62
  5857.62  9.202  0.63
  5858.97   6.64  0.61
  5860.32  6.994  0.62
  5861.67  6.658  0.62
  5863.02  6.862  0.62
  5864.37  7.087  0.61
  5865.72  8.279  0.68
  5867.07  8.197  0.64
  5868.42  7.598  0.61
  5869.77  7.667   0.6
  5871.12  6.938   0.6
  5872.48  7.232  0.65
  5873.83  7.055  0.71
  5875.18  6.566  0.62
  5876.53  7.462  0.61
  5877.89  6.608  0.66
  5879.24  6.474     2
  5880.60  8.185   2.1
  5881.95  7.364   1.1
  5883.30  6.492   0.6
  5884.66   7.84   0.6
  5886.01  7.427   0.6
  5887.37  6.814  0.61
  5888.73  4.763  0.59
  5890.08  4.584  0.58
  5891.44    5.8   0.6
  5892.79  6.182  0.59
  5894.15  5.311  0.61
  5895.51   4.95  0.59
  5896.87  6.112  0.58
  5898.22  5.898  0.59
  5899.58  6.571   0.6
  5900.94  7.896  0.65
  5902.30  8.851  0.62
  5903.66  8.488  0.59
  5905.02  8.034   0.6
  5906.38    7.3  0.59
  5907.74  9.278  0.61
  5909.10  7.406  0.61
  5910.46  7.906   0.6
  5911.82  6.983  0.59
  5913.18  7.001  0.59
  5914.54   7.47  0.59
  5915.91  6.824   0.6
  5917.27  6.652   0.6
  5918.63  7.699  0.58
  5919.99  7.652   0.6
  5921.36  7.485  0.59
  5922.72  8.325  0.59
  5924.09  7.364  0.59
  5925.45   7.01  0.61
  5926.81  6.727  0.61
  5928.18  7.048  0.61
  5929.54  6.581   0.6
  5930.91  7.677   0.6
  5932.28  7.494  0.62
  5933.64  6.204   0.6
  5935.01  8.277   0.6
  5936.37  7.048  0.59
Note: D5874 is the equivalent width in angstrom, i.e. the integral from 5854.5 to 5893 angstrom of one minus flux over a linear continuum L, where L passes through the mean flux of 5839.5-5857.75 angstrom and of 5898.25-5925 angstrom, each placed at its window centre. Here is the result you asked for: 2.7 angstrom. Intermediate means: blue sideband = 7.58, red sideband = 7.59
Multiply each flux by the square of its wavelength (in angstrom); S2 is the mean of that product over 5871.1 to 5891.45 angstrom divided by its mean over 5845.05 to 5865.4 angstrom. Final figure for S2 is 0.9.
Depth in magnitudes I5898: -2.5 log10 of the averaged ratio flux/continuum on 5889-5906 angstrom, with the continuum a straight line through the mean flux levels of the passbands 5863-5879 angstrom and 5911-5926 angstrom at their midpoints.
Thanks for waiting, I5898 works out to 0.12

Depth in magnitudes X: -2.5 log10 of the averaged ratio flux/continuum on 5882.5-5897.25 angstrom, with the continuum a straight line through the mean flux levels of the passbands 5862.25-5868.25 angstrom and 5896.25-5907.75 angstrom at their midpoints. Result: 0.24 mag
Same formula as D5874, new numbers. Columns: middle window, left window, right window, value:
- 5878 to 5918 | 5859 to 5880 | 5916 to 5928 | 1.8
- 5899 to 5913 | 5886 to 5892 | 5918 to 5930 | -2.9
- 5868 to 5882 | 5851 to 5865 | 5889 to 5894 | -1.8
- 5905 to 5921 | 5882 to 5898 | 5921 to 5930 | -1.6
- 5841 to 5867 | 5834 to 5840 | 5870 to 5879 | -0.2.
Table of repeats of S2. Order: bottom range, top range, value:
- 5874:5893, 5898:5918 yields 1.15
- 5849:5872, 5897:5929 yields 1.02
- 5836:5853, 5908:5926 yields 0.99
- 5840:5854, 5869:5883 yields 0.96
